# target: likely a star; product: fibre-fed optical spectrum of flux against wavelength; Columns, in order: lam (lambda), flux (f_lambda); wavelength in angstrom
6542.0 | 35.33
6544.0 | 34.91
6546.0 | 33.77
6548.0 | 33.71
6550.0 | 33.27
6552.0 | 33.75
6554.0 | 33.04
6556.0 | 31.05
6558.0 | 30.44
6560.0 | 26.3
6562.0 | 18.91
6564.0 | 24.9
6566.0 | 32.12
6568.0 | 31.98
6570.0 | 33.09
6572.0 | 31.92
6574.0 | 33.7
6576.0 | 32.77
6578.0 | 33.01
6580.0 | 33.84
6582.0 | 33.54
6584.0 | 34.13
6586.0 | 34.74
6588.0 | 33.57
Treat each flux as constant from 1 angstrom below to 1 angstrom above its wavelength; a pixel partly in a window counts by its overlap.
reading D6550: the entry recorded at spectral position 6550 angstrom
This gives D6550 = 33.27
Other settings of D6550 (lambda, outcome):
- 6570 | 33.09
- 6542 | 35.33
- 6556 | 31.05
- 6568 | 31.98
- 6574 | 33.7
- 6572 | 31.92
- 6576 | 32.77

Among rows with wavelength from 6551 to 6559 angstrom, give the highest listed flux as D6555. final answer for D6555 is 33.75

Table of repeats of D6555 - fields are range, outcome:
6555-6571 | 33.09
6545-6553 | 33.77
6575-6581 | 33.84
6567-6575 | 33.7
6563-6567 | 32.12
